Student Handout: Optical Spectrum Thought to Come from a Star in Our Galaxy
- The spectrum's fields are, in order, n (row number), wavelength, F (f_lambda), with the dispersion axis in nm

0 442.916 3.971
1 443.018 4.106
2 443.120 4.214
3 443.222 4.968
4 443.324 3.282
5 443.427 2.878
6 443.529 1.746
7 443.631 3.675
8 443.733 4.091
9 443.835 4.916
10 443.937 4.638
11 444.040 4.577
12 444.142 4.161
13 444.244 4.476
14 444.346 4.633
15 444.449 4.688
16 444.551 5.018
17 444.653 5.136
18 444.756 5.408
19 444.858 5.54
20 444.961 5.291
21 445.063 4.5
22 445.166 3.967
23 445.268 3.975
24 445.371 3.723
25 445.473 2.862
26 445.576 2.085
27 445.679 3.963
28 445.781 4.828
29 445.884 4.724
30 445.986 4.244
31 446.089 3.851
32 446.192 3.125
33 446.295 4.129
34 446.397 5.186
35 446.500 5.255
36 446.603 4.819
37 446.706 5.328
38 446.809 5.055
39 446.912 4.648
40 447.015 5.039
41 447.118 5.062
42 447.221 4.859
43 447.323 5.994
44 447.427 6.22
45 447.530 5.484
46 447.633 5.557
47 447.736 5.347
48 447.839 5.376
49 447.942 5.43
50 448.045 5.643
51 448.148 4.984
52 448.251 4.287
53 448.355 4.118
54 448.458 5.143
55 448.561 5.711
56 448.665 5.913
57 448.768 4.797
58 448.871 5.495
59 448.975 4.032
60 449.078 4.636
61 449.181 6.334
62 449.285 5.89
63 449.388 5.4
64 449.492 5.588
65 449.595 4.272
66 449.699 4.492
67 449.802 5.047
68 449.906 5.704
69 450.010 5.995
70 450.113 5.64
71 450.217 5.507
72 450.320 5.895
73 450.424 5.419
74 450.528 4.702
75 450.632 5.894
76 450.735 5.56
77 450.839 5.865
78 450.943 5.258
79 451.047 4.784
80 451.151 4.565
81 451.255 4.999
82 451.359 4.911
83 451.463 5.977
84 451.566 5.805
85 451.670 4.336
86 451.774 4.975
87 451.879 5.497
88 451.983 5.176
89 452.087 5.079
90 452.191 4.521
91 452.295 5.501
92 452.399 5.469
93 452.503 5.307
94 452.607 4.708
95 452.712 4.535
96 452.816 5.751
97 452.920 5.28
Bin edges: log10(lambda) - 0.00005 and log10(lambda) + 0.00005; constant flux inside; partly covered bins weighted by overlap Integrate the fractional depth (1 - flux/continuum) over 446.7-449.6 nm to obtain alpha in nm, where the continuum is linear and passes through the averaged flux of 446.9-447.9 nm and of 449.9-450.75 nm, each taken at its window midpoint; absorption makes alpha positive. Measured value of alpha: 0.10 nm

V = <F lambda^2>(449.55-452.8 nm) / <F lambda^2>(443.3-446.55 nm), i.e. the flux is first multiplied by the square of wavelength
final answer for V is 1.3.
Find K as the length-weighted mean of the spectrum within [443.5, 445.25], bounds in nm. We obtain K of 4.52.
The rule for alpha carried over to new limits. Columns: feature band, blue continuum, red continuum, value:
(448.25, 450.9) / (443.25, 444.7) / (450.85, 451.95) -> -0.22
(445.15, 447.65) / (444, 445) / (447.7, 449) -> 0.23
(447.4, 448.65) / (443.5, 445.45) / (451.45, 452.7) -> -0.13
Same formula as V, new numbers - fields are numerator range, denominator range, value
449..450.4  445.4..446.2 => 1.47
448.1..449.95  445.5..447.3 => 1.15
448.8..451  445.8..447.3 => 1.16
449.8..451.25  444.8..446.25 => 1.37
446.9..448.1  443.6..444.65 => 1.21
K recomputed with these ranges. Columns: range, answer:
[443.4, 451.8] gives 4.88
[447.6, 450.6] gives 5.26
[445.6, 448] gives 4.91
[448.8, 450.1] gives 5.25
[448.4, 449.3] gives 5.3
